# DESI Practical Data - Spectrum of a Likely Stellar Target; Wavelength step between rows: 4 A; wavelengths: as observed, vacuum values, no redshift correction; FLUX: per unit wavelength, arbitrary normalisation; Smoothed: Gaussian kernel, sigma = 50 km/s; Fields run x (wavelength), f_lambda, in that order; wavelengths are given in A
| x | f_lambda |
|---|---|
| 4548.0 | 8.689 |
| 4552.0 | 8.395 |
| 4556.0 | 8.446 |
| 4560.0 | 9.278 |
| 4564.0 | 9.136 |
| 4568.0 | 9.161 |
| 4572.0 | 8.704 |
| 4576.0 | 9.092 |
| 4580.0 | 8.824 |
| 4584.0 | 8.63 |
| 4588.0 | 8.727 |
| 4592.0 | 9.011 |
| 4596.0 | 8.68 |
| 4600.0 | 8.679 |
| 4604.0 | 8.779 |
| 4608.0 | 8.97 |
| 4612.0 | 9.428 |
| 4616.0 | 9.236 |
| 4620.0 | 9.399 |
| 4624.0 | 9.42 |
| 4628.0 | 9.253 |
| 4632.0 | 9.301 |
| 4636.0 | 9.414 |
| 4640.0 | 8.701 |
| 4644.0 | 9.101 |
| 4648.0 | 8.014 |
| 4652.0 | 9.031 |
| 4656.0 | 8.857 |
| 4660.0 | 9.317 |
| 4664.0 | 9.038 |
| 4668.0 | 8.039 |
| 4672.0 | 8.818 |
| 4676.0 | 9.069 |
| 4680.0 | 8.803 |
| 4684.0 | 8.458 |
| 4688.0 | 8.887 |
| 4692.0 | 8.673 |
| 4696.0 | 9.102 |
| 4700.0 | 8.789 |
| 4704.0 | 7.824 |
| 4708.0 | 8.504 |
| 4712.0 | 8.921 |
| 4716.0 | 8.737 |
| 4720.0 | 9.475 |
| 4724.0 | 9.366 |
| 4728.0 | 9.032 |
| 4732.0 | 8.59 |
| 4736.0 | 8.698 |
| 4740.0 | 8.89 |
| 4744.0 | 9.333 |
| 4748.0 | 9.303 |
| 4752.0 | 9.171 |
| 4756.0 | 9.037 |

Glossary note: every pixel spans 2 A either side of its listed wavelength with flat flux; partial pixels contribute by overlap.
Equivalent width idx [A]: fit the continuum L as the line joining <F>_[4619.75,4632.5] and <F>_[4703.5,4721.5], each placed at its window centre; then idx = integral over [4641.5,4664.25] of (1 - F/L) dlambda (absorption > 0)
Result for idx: 0.69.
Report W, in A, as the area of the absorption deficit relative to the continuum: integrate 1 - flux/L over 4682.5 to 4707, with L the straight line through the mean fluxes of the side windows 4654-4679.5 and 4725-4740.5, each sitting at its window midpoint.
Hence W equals 0.6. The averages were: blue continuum 8.85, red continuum 8.83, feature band 8.62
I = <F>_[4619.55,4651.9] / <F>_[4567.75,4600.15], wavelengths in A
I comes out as 1.0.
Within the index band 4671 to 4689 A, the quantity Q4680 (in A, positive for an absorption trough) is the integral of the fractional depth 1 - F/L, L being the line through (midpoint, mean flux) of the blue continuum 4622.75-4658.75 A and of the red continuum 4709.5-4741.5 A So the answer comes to 0.37 A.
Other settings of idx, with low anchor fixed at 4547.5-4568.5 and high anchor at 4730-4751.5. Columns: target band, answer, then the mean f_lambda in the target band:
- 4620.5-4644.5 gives -0.9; 9.22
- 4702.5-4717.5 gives 0.7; 8.51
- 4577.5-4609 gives 0.3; 8.79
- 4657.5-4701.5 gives 0.6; 8.82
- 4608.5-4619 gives -0.5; 9.29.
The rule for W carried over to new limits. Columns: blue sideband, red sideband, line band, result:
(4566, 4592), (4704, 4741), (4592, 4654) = -1.1 A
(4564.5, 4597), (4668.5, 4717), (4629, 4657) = -0.5 A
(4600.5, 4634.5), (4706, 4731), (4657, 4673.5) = 0.5 A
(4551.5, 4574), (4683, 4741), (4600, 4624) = -0.8 A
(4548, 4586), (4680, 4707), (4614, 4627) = -0.9 A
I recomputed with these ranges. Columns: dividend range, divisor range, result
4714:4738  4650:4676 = 1.01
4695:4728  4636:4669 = 1.00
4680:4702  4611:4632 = 0.94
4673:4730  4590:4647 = 0.97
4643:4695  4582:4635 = 0.97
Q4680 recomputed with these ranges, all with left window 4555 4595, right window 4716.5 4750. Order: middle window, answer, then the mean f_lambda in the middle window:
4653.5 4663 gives -0.1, 9.08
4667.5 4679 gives 0.3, 8.73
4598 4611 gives 0.1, 8.86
